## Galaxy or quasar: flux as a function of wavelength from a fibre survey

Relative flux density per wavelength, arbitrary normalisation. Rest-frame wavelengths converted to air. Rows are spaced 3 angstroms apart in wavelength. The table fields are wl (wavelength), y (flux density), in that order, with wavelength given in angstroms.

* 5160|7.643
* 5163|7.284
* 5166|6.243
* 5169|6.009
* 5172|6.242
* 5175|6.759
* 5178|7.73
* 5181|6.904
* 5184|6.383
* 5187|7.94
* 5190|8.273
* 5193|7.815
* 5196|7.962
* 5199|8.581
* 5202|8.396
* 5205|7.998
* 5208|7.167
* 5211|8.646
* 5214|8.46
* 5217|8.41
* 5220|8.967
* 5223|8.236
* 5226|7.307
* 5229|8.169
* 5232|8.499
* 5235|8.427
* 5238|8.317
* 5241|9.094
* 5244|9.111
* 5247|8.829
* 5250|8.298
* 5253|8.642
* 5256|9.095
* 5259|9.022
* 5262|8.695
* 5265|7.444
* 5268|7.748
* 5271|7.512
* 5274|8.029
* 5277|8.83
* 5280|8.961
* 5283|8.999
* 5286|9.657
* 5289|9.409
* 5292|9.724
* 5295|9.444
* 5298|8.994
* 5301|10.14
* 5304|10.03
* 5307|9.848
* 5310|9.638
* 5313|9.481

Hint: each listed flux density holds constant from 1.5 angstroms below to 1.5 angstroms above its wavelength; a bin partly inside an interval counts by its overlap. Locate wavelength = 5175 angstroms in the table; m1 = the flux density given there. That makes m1 6.759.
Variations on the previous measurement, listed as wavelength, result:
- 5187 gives 7.94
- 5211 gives 8.646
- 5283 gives 8.999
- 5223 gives 8.236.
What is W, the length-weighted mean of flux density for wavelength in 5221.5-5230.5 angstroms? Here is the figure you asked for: 7.9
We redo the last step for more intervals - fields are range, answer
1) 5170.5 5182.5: 6.91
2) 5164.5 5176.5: 6.31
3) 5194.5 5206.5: 8.23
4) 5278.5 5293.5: 9.35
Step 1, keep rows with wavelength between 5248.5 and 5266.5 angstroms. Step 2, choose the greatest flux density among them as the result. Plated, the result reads 9.095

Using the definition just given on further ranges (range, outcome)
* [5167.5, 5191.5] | 8.273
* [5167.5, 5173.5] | 6.242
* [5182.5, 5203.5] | 8.581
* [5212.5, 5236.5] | 8.967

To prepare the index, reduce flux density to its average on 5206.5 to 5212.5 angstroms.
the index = 7.91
